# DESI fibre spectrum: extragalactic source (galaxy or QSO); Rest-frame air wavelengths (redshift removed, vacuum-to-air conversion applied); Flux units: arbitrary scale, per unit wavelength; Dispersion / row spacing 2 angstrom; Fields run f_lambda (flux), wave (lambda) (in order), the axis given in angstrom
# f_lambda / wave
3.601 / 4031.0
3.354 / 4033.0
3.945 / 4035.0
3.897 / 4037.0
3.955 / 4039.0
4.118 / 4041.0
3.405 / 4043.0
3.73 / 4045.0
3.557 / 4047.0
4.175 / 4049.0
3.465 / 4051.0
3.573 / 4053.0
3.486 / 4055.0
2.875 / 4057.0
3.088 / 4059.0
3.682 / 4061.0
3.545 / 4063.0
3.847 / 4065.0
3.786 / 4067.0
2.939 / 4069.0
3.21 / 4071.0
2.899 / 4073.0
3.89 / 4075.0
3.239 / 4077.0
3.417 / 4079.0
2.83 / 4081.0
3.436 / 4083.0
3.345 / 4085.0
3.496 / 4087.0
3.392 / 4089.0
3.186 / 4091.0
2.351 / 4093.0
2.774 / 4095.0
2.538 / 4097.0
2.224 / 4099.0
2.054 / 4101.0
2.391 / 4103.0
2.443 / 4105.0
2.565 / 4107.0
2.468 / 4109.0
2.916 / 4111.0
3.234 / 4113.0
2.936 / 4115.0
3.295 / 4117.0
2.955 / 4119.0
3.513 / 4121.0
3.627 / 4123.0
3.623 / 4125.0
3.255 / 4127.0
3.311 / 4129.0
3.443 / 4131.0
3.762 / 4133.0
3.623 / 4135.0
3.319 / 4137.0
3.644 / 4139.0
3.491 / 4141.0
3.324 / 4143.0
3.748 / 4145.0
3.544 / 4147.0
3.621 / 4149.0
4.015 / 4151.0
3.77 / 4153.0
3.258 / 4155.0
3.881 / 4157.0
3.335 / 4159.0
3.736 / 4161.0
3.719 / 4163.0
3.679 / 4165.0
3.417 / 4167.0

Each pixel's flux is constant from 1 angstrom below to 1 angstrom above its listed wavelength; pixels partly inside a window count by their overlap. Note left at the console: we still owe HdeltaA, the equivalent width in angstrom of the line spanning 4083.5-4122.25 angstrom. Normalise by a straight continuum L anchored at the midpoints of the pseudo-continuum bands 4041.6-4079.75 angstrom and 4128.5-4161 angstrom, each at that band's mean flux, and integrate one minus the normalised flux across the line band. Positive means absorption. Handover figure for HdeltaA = 7.3 angstrom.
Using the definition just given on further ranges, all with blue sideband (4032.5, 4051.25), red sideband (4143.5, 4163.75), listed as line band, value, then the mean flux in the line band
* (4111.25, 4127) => 1.7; 3.29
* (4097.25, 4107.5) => 3.8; 2.34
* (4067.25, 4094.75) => 3.9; 3.21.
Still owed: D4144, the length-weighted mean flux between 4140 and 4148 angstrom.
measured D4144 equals 3.53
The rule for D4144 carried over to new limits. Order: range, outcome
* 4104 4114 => 2.73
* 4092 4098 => 2.55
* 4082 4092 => 3.37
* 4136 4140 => 3.48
